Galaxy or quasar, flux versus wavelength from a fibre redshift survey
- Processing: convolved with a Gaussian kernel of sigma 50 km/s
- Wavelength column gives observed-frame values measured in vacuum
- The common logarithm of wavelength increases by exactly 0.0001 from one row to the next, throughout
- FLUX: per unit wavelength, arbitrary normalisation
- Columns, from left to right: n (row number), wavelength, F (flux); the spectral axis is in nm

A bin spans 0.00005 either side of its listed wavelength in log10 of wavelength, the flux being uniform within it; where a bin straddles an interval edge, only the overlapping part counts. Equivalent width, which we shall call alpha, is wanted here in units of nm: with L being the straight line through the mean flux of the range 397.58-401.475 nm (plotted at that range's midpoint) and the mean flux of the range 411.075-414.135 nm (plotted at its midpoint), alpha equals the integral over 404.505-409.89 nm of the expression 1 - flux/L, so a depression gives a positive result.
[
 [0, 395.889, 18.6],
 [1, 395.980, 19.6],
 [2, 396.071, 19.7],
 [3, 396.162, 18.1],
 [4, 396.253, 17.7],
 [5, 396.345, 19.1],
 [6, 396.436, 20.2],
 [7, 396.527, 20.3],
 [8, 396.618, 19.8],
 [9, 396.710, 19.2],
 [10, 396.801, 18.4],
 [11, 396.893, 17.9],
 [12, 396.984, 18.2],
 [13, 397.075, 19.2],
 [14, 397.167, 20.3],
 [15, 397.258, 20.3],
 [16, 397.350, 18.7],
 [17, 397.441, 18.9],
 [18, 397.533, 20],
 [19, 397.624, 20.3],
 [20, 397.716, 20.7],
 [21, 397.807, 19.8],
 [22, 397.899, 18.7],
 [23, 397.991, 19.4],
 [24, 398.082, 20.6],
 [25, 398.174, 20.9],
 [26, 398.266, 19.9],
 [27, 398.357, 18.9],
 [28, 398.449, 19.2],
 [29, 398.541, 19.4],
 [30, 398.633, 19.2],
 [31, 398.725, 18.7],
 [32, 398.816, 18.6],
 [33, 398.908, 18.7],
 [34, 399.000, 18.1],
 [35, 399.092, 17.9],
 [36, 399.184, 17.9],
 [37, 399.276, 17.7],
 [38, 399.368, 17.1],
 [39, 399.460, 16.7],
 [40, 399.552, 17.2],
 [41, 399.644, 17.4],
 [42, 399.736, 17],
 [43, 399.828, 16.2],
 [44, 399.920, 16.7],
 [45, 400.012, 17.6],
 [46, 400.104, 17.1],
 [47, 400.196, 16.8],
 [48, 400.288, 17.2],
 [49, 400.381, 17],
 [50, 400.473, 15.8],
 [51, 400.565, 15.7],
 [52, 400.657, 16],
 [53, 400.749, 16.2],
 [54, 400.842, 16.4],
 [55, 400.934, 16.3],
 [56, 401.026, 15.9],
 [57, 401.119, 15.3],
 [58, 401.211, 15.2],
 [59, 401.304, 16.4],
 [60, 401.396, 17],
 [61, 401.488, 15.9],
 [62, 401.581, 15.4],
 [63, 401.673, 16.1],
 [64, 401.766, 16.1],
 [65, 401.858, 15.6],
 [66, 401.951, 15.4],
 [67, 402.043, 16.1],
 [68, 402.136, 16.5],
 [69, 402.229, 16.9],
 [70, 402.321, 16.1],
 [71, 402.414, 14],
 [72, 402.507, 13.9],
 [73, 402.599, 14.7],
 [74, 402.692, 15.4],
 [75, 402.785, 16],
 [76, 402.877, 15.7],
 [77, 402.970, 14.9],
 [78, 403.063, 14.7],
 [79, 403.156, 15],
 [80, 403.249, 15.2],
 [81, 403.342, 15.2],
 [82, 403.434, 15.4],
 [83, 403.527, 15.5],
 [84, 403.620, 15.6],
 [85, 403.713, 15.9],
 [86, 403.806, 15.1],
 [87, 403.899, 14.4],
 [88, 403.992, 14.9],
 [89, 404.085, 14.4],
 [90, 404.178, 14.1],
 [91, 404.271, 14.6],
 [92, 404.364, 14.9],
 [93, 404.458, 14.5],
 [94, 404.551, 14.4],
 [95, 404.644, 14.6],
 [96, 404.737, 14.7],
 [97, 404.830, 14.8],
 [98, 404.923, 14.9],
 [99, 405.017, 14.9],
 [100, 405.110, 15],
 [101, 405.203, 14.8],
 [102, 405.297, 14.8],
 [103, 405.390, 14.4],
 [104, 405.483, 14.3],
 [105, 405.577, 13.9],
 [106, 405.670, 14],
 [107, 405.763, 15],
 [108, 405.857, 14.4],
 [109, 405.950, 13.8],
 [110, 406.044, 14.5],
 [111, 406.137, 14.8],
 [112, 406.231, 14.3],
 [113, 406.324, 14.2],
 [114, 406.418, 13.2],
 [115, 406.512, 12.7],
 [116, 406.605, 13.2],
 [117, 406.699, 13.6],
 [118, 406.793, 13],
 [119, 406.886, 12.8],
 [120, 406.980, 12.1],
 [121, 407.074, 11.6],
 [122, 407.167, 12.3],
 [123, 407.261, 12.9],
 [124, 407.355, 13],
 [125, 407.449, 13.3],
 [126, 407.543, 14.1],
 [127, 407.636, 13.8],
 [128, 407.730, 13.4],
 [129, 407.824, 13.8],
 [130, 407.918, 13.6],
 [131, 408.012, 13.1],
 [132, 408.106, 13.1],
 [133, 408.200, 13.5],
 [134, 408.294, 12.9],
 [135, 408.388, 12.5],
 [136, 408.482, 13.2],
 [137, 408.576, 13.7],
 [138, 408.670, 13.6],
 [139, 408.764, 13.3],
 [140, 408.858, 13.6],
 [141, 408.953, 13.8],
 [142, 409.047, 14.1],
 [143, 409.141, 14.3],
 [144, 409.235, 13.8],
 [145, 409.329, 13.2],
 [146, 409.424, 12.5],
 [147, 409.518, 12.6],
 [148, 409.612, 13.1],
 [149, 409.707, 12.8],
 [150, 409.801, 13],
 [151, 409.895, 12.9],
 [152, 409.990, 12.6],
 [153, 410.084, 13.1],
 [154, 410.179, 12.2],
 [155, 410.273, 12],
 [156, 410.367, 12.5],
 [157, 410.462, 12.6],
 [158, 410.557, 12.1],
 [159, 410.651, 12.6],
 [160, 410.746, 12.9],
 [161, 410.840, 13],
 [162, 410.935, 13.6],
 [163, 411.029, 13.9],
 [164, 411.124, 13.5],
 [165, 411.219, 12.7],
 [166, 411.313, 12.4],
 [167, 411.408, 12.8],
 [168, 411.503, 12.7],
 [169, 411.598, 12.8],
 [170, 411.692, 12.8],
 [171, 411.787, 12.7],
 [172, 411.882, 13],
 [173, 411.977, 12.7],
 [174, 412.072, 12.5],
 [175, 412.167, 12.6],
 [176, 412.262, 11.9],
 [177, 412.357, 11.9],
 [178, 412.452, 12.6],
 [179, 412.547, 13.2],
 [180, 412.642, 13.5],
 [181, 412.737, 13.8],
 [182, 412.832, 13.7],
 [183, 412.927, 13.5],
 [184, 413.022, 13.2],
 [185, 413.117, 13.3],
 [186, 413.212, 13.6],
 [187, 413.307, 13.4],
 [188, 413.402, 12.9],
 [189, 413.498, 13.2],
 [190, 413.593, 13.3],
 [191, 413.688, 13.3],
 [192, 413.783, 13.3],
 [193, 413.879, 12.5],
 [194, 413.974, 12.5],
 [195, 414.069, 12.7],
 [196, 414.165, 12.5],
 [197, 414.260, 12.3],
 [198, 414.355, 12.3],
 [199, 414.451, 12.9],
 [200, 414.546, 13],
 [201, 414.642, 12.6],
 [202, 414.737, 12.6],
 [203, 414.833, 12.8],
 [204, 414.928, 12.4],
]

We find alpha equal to 0.46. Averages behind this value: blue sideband 17.7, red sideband 12.9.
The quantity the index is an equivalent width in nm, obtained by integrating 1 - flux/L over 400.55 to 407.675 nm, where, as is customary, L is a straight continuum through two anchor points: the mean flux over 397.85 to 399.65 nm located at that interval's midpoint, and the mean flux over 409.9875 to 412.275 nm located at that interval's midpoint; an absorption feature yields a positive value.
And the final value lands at 0.59 nm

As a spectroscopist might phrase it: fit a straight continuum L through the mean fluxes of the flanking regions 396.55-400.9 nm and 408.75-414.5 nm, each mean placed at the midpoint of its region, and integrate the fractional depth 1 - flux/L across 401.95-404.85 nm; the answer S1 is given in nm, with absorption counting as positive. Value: 0.22 nm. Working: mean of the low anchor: 18.3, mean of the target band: 15.1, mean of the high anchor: 13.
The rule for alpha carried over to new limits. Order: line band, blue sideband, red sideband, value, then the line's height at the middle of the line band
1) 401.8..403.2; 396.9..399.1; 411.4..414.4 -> 0.16 nm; 17.4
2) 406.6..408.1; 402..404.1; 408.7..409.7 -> 0.09 nm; 14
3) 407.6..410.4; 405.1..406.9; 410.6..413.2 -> 0.06 nm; 13.5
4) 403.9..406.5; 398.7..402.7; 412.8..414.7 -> 0.14 nm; 15.3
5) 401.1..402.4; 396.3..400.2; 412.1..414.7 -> 0.11 nm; 17.4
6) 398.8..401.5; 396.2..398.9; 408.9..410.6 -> 0.18 nm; 18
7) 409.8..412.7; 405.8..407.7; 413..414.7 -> 0.08 nm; 13.1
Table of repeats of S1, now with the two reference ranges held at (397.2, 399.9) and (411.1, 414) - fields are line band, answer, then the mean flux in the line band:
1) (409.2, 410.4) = 0.11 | 12.8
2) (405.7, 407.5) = 0.24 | 13.4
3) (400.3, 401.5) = 0.11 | 16.1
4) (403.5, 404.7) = 0.12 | 14.8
